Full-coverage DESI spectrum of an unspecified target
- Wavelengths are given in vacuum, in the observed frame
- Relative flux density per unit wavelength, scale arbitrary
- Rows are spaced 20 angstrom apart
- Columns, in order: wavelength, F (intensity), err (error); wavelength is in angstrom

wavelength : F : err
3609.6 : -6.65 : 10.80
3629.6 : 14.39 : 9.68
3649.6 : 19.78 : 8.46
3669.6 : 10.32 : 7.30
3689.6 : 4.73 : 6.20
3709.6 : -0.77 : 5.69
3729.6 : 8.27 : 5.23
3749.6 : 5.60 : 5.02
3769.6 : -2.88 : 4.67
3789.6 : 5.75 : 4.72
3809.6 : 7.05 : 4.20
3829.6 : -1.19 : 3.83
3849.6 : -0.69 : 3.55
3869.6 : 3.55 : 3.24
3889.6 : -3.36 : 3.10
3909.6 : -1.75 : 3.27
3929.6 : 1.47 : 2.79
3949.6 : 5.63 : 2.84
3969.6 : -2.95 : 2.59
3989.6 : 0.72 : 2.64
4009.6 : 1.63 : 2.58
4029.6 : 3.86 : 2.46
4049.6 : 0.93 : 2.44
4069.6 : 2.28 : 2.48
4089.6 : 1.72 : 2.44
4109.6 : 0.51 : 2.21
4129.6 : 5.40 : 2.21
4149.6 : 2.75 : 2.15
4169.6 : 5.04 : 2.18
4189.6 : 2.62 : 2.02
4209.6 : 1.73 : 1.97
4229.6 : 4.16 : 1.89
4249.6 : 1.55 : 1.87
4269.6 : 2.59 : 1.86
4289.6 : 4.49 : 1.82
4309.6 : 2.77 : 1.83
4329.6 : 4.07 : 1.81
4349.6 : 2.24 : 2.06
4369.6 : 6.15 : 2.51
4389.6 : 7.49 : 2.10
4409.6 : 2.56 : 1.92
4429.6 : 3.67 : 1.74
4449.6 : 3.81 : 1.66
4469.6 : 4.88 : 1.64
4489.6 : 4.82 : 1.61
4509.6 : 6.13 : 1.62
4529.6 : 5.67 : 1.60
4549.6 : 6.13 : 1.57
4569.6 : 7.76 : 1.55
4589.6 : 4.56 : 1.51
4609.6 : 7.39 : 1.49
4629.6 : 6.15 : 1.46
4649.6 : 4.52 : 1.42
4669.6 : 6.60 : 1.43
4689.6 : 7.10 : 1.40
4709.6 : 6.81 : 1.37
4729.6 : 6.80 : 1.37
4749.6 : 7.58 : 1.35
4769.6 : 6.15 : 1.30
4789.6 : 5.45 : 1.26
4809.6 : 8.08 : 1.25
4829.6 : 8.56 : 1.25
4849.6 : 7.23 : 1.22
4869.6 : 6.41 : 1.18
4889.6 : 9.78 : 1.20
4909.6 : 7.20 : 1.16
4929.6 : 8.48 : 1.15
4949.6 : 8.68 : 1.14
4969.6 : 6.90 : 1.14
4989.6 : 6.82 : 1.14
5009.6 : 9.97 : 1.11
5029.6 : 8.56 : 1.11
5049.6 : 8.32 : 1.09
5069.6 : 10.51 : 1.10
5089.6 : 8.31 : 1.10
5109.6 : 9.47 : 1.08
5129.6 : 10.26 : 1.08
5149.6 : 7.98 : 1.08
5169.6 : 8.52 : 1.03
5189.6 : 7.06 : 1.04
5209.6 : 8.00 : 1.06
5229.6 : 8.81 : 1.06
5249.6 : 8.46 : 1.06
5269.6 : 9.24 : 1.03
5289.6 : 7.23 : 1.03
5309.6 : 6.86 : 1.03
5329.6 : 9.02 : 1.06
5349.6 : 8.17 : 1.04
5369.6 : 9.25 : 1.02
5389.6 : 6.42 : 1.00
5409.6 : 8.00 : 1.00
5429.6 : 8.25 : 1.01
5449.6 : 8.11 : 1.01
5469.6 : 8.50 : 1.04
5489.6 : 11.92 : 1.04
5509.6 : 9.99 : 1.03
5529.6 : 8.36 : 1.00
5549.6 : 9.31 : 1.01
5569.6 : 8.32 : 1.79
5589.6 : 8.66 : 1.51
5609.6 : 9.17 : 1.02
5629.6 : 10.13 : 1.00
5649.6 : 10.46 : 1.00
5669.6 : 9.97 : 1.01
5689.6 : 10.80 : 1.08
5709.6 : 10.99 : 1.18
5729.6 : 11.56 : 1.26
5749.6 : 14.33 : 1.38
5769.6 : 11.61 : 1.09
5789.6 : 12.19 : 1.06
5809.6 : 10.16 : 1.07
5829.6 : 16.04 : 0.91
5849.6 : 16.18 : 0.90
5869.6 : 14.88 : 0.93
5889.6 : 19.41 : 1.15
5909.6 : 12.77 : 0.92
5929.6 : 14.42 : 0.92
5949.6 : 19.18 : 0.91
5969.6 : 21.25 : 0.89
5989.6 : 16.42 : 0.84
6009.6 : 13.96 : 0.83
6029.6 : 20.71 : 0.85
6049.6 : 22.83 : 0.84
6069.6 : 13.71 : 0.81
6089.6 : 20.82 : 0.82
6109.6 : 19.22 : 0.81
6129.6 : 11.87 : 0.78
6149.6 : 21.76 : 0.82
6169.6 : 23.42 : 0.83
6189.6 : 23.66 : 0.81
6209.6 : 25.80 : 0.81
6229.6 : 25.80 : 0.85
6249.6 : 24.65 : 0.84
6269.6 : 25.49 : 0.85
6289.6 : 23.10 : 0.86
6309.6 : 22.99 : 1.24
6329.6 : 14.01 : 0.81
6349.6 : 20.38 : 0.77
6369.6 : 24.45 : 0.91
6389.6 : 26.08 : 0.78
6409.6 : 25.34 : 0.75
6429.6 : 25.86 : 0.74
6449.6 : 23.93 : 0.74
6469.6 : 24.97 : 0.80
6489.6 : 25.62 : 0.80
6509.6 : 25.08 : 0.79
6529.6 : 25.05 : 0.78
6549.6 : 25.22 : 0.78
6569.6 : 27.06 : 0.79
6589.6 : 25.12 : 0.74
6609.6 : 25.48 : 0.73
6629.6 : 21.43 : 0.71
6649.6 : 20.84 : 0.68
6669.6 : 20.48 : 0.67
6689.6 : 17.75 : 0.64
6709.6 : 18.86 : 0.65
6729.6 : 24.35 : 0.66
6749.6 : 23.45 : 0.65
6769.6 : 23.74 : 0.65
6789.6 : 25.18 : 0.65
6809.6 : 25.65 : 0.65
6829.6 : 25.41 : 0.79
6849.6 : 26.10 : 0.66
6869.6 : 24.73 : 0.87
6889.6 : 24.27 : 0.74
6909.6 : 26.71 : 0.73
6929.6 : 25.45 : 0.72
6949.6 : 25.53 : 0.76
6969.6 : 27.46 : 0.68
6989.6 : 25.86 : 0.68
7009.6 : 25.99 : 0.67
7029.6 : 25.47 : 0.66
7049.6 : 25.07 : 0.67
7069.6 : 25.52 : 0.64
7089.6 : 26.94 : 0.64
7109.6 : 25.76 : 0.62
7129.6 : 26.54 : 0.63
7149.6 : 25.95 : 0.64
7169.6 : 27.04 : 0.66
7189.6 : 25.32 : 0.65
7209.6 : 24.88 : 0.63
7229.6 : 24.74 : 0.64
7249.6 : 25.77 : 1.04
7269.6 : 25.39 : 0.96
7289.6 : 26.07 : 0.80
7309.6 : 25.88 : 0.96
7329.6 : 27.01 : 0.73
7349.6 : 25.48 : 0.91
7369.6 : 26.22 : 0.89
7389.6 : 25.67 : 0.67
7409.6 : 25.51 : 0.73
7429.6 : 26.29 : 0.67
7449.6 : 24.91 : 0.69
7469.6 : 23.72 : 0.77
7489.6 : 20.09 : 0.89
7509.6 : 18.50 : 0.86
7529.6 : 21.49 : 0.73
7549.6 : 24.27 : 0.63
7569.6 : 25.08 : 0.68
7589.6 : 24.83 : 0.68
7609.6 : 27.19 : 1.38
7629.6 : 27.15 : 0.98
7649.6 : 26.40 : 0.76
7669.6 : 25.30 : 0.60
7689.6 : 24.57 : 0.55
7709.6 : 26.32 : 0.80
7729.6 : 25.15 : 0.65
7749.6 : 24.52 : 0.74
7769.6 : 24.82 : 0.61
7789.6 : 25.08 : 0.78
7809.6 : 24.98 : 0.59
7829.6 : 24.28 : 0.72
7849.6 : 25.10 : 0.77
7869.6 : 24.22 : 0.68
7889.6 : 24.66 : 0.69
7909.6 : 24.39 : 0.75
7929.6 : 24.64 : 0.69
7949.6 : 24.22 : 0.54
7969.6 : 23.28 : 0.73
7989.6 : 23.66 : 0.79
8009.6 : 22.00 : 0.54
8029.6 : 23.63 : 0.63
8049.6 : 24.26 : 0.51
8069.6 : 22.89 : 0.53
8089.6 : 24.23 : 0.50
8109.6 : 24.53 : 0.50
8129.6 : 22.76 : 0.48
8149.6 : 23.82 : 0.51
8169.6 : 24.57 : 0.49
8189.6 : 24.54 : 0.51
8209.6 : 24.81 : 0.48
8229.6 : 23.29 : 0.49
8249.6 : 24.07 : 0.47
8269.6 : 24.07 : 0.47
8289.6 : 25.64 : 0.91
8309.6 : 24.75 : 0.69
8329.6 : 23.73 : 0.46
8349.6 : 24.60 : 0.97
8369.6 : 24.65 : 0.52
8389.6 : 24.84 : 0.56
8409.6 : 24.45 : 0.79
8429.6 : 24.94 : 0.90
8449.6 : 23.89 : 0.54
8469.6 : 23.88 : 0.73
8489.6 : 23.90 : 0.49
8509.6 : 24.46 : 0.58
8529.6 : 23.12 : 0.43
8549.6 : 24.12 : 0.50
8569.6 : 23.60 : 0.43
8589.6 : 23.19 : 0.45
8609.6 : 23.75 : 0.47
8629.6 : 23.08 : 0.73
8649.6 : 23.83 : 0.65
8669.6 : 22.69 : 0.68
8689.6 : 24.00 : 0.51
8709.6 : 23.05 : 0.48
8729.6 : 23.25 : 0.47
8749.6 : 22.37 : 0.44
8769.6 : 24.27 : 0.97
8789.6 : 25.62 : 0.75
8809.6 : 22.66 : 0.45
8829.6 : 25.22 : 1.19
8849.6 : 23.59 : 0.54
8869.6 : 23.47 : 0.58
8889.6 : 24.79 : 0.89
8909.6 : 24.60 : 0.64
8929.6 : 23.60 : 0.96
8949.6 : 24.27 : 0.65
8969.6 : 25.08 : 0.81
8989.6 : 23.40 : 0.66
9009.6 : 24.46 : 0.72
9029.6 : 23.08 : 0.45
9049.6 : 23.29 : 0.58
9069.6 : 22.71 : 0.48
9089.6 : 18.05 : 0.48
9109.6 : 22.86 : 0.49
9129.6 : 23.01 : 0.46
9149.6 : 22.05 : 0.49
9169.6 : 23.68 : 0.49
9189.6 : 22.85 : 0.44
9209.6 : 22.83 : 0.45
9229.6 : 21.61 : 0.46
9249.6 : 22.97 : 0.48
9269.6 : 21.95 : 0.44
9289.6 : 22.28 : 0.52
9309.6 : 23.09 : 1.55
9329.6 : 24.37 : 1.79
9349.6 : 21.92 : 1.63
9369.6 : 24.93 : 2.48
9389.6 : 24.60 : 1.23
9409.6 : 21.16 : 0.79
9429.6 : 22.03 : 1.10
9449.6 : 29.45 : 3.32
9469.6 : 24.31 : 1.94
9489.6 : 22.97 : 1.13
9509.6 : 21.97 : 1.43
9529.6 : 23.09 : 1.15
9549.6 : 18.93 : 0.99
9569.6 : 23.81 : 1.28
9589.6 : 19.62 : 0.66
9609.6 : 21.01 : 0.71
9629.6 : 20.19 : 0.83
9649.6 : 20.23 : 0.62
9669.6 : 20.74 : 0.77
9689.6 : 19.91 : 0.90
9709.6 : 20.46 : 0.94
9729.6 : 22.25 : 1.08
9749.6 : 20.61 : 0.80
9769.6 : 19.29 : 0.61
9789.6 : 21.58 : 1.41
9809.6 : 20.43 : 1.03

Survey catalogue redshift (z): 0.543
